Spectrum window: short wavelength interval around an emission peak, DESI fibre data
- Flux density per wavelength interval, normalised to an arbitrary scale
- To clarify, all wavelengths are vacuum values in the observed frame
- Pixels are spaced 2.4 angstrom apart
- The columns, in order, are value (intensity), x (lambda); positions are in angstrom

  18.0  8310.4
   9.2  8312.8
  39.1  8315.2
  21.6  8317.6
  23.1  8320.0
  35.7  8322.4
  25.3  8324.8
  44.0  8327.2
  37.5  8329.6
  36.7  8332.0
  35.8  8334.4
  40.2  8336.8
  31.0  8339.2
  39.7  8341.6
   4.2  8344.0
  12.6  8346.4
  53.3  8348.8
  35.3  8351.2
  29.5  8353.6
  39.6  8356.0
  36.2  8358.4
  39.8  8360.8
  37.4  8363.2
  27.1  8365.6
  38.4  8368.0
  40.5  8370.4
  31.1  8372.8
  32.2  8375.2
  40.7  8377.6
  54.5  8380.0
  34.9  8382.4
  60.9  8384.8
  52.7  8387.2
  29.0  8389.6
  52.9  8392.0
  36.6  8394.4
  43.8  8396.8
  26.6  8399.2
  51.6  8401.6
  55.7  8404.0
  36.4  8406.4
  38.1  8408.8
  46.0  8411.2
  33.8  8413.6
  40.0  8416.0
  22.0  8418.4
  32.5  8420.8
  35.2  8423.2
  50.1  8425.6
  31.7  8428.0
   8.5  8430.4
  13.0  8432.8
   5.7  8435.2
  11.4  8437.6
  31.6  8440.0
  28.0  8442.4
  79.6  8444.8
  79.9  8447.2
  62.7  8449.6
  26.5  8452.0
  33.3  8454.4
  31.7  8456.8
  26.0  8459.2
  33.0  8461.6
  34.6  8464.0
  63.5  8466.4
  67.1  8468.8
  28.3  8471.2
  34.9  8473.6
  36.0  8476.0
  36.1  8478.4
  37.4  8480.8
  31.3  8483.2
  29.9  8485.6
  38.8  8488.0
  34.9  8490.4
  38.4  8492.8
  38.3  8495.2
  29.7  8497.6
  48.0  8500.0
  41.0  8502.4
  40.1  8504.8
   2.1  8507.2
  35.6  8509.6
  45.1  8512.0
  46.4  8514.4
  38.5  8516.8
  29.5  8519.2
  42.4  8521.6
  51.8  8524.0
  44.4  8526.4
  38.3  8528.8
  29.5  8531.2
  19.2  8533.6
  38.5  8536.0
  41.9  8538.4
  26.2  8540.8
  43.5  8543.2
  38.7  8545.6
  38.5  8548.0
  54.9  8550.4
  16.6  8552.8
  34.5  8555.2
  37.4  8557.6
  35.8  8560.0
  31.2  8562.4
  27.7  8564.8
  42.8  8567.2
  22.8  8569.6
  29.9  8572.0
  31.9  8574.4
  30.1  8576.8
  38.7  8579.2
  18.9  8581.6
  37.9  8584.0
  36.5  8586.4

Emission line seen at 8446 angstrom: H-gamma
